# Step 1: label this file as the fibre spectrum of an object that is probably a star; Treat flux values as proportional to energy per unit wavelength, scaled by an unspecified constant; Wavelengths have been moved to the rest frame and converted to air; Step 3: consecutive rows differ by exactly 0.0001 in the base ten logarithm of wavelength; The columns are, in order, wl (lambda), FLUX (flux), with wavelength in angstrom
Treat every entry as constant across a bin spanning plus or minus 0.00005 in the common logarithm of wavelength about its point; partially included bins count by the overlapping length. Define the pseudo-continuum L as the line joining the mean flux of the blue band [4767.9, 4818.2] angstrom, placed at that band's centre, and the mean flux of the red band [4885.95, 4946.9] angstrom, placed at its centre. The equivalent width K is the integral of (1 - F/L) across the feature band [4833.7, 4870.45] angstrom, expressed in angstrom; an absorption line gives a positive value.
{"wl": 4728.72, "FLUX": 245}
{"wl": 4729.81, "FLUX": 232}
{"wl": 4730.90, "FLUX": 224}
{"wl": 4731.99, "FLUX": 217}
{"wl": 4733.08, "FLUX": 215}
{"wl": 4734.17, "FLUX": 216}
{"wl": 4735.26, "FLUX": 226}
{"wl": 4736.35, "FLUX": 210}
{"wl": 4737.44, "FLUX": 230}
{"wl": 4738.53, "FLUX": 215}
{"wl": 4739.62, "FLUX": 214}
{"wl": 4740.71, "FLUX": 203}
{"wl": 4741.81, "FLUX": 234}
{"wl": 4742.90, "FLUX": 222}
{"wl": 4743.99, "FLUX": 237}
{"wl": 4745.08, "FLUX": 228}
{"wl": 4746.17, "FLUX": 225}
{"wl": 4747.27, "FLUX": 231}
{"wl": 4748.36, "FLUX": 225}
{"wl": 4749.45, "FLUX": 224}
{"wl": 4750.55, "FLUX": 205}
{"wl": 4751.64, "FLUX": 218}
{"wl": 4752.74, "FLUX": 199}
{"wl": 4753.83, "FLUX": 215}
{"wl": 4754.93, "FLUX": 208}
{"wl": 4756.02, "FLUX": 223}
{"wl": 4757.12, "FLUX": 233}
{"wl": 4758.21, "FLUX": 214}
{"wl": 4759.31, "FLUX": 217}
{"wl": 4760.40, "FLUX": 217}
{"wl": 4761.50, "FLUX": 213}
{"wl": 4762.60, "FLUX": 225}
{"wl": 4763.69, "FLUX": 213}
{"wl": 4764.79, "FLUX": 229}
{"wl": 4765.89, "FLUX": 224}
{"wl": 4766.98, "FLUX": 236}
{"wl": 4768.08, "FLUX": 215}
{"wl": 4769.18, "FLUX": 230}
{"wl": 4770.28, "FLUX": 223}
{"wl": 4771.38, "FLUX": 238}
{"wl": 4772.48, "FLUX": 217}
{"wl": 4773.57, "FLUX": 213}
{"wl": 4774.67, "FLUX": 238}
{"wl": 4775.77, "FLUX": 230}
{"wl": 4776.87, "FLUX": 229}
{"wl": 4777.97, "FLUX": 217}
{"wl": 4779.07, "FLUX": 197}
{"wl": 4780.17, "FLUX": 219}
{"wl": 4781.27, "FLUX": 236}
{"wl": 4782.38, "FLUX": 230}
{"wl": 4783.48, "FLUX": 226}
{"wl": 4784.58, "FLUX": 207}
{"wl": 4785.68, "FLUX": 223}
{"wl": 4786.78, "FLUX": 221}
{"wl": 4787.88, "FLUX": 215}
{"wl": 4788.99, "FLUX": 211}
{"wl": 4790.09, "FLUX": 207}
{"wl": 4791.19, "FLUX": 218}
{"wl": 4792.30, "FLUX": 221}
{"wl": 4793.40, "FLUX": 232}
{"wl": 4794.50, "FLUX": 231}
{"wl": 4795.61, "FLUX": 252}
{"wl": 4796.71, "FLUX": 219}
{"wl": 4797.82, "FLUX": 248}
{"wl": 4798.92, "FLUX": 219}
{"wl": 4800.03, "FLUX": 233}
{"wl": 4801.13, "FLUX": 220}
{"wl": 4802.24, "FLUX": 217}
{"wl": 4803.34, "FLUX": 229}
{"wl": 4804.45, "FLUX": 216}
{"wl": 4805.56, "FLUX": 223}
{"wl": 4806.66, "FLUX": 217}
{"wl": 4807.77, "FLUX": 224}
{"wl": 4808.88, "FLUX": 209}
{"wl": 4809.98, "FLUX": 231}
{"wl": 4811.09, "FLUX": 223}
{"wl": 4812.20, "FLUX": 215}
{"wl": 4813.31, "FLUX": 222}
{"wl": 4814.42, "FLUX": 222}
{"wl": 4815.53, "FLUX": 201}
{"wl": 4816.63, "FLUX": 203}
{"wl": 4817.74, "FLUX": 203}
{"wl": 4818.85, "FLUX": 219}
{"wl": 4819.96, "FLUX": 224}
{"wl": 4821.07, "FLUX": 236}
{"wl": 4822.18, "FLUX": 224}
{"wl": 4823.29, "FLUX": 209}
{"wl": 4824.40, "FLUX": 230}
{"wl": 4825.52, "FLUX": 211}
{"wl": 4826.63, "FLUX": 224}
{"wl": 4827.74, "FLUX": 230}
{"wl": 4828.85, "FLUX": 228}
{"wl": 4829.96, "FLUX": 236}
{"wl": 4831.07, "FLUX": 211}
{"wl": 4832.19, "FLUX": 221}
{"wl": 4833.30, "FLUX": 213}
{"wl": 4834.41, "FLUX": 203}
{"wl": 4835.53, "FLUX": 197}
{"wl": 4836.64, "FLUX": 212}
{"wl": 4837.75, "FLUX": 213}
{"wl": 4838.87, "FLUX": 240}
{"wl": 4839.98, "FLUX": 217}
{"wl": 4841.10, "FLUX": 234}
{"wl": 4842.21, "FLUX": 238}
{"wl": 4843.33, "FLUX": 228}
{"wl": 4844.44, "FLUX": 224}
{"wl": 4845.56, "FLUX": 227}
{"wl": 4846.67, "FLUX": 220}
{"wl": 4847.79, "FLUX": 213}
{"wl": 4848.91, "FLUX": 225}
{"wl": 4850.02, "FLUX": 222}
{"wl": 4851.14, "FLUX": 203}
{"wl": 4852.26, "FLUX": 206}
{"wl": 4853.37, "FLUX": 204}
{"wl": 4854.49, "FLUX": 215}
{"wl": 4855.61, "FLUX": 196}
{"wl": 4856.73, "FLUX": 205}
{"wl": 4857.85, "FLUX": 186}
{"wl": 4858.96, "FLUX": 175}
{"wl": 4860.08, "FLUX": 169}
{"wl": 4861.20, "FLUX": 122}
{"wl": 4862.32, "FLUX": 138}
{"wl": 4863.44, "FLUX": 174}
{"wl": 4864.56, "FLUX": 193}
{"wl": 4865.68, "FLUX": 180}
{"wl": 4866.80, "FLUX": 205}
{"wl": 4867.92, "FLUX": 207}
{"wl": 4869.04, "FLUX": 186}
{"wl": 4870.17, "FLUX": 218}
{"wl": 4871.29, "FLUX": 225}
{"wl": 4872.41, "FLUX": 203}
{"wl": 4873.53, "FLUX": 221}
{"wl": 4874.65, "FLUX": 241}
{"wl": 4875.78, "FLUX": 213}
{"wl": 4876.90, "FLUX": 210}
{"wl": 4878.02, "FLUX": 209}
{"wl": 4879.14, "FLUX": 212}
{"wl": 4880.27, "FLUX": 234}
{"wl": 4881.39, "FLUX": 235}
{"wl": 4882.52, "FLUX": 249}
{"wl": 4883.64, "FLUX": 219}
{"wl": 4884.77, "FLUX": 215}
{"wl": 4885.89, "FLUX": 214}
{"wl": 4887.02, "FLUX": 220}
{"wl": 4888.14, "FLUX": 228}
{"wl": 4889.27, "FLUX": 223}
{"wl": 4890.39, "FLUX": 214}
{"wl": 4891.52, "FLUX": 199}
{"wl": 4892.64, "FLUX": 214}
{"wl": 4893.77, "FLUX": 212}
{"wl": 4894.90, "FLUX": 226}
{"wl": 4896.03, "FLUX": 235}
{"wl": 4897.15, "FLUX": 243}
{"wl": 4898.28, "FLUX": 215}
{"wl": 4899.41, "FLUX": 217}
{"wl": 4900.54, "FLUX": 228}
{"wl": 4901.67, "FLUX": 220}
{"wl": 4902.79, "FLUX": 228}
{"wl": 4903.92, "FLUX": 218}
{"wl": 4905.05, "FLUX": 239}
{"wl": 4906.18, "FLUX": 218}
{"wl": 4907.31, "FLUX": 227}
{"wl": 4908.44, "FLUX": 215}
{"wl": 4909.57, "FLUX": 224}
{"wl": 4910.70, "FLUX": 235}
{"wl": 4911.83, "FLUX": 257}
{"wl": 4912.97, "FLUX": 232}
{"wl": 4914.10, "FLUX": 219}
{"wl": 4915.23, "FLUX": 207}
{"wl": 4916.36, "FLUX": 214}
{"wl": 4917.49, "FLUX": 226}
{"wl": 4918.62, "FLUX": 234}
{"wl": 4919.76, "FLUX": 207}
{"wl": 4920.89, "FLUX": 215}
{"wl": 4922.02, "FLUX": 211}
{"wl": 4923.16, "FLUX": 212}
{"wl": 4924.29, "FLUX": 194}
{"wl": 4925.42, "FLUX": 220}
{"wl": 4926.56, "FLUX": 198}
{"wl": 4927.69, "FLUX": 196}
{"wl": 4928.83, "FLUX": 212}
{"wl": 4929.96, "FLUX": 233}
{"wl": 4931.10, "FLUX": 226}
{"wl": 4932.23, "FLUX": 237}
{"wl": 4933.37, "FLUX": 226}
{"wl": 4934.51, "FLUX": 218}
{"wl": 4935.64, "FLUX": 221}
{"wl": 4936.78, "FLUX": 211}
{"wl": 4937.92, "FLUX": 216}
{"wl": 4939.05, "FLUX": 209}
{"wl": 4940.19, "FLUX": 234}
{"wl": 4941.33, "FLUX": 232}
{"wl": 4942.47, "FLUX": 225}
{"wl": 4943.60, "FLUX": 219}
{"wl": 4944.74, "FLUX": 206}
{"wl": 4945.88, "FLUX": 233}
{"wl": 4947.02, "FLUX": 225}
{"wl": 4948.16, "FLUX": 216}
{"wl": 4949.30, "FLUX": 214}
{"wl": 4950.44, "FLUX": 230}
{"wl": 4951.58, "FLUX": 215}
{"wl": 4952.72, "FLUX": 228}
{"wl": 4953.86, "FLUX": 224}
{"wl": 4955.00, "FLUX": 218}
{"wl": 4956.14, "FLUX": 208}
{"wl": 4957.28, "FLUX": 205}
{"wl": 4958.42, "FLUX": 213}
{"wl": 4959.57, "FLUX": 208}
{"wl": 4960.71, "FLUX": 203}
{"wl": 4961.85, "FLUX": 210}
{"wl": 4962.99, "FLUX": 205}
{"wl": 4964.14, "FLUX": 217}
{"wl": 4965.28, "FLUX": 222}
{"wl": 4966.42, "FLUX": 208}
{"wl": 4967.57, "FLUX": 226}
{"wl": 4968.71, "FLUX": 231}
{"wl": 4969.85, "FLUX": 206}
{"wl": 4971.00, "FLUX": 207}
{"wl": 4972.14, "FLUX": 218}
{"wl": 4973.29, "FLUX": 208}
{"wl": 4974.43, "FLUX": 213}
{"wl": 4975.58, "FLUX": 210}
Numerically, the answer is 3.1 angstrom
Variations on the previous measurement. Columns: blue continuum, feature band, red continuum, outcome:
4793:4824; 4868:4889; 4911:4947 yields 0.13 angstrom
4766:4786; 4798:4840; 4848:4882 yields -1.30 angstrom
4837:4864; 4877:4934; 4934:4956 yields -2.02 angstrom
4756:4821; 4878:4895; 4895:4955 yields 0.09 angstrom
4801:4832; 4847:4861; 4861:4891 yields 0.86 angstrom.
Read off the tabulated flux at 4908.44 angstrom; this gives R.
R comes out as 215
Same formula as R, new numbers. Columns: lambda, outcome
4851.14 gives 203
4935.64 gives 221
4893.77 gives 212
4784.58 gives 207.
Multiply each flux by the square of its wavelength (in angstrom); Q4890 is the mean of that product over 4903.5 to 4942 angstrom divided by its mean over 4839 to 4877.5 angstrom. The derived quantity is 1.1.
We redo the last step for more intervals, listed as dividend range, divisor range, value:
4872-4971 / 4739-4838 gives 1.05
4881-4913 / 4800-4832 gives 1.05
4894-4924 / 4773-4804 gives 1.05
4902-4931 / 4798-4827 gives 1.04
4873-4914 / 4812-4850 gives 1.04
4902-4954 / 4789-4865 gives 1.07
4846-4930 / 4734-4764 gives 1.03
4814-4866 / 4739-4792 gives 0.98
